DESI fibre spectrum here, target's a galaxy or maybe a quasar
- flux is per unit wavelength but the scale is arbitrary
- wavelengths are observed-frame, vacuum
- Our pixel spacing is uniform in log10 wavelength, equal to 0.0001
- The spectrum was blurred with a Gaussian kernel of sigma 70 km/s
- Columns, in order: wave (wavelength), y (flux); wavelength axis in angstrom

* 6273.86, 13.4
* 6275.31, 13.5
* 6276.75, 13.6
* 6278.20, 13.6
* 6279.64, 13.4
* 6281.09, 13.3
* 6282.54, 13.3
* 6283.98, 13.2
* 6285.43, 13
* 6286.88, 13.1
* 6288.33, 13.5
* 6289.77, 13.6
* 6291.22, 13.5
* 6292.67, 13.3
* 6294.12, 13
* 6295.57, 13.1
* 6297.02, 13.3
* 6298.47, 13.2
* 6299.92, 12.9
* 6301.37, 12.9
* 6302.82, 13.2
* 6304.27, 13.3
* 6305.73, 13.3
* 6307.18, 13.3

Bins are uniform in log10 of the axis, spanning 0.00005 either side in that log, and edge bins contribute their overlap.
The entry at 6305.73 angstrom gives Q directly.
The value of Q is 13.3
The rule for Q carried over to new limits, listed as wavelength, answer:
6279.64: 13.4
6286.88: 13.1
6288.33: 13.5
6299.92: 12.9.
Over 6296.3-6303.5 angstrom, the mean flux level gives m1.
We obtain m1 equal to 13.1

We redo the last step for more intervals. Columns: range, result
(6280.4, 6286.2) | 13.2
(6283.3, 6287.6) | 13.1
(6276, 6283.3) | 13.4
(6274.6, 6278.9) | 13.6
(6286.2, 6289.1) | 13.3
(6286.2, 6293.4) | 13.4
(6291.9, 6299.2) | 13.2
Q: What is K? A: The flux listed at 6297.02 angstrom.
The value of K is 13.3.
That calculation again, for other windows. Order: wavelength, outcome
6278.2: 13.6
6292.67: 13.3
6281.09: 13.3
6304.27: 13.3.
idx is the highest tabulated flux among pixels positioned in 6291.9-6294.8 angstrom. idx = 13.3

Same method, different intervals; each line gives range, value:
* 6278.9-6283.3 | 13.4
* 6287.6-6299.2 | 13.6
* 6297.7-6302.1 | 13.2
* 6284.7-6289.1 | 13.5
